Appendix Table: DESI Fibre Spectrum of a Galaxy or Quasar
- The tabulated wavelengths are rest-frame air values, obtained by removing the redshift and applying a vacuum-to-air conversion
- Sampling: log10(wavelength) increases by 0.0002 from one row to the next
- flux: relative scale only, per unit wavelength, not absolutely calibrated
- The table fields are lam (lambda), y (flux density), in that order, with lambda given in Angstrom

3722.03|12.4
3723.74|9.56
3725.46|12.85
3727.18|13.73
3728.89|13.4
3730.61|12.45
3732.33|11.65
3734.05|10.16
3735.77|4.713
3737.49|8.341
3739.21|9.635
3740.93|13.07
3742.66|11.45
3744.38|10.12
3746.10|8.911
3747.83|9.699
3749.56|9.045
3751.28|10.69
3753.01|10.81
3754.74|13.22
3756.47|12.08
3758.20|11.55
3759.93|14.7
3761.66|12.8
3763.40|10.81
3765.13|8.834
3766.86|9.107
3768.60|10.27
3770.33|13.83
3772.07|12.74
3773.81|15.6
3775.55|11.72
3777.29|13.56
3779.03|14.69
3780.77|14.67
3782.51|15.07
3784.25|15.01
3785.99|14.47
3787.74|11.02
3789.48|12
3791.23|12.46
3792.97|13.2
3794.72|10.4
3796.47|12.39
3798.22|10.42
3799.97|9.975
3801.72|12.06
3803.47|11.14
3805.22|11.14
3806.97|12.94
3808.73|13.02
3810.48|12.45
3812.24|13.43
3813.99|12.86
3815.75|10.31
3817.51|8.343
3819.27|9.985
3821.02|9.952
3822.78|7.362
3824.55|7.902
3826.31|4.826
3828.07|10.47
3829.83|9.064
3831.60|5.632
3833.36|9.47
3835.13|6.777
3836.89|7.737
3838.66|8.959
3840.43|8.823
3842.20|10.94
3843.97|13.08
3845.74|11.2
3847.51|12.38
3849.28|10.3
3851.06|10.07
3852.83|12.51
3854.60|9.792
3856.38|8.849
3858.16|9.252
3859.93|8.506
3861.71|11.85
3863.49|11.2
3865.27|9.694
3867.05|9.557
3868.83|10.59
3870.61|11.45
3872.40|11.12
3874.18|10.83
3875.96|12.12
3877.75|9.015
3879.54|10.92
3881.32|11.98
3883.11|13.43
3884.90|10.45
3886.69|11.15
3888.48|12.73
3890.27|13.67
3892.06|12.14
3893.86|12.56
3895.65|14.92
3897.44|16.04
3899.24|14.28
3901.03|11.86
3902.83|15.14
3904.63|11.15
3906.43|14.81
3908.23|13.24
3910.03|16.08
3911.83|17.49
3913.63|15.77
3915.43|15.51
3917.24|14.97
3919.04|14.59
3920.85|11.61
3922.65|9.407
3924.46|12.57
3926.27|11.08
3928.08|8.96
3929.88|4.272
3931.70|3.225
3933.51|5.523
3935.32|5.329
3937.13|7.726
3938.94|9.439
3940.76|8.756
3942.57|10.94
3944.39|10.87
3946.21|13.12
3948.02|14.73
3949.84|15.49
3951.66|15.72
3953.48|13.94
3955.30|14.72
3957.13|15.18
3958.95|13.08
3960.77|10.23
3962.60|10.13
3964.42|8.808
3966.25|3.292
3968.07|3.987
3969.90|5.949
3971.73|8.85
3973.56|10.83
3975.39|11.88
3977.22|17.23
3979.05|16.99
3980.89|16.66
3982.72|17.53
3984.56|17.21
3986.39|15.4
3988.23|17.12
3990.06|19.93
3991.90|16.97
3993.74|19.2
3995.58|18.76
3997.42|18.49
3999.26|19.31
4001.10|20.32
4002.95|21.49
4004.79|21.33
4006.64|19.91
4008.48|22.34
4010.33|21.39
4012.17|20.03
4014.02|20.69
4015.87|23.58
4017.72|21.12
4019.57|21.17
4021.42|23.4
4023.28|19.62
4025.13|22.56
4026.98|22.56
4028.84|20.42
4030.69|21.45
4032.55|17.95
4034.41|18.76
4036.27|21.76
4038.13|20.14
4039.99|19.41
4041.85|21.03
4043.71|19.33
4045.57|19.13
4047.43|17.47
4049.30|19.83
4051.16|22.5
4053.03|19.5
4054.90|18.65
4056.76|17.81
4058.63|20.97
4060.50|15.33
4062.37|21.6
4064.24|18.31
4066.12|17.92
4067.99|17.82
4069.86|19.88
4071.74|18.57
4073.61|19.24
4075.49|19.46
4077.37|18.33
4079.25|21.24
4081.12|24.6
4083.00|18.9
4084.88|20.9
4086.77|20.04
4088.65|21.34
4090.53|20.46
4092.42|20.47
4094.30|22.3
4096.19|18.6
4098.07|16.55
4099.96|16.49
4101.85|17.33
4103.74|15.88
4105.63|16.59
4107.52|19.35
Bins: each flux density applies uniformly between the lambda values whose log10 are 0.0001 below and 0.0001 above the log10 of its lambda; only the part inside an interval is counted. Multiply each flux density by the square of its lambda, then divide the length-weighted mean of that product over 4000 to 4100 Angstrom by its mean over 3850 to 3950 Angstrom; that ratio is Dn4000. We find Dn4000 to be 1.89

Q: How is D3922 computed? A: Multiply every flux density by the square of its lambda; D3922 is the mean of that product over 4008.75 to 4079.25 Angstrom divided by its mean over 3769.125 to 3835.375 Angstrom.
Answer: 1.99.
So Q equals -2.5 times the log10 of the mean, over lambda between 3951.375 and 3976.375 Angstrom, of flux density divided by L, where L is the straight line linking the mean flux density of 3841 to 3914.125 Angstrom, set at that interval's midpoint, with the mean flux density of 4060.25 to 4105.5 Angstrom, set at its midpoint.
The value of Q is 0.40 mag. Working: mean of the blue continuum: 12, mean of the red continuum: 19.2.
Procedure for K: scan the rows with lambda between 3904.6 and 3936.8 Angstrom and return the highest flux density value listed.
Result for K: 17.49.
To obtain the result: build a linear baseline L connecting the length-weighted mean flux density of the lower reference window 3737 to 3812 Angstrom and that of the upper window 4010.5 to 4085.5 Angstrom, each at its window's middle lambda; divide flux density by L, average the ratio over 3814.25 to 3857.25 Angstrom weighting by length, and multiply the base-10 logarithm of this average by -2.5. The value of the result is 0.412 mag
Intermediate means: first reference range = 11.9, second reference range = 20.1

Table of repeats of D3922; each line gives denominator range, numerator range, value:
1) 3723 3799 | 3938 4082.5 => 1.68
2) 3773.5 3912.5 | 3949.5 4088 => 1.71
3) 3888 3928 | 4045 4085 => 1.54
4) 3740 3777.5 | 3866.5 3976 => 1.08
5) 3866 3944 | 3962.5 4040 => 1.61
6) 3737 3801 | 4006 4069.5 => 1.95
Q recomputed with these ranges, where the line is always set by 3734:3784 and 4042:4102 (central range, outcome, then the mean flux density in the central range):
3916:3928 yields 0.27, 12.2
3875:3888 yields 0.28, 11.3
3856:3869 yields 0.38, 9.95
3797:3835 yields 0.27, 10.1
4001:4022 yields -0.19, 21.4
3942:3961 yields 0.20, 13.6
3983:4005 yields -0.07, 18.7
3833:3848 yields 0.35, 9.88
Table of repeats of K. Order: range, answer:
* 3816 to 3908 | 16.04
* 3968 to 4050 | 23.58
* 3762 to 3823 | 15.6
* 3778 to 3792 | 15.07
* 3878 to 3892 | 13.67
